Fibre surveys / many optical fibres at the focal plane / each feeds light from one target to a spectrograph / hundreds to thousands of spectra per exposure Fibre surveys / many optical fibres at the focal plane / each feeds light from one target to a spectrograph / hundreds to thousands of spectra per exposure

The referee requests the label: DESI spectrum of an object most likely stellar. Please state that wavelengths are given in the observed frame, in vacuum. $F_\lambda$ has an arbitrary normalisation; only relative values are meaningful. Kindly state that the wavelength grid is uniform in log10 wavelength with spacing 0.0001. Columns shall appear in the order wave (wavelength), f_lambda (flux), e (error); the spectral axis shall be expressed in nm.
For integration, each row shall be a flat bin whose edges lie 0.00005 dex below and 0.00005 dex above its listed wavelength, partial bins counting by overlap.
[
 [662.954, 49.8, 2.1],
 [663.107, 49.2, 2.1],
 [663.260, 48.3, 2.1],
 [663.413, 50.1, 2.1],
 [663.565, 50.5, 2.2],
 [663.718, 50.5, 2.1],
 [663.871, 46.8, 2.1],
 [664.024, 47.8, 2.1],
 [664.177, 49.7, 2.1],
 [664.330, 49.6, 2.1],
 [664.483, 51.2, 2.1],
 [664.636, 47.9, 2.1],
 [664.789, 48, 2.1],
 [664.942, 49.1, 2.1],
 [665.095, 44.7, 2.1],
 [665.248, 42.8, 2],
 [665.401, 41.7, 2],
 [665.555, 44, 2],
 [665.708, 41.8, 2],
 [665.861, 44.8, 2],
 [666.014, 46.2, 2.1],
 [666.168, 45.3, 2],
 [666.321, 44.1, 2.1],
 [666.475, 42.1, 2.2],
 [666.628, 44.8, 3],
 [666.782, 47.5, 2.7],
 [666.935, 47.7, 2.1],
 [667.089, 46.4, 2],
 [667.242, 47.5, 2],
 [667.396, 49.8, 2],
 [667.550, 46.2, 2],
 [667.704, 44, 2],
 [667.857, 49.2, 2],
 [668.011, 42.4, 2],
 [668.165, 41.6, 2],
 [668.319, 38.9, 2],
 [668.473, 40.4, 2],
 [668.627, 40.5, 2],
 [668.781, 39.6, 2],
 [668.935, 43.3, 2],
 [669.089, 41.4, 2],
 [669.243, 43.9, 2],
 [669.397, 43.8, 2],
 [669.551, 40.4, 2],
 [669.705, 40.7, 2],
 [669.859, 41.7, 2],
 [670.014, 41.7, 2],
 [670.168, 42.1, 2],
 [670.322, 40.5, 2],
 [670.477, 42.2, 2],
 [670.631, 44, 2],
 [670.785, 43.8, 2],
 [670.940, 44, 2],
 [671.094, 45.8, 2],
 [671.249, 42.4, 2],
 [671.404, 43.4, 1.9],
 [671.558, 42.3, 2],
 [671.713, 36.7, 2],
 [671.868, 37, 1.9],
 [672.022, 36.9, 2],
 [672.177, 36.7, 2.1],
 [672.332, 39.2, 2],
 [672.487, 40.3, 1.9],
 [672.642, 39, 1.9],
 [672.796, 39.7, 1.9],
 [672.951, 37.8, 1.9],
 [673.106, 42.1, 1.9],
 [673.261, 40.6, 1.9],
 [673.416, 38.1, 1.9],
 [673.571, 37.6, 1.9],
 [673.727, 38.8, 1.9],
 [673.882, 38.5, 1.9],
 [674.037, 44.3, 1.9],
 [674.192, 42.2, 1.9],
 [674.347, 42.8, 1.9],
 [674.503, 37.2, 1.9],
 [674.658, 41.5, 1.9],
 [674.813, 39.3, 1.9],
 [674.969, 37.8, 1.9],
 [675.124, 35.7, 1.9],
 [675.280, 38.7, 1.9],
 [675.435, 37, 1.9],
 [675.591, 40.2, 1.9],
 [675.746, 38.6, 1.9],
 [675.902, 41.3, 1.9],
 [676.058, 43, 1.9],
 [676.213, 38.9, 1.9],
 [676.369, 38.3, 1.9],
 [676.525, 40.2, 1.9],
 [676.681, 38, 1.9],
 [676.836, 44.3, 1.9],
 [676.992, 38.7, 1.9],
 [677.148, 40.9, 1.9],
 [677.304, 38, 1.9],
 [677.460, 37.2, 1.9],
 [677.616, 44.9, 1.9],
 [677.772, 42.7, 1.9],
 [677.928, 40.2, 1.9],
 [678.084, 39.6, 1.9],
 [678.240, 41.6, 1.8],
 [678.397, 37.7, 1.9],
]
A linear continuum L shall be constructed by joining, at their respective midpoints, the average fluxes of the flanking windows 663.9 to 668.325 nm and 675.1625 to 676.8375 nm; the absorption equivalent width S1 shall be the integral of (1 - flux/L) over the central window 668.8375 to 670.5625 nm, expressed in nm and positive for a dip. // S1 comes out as 0.06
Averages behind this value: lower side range 45.9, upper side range 39.6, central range 42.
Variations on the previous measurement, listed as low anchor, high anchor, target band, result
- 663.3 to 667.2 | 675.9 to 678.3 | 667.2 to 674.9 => 0.386 nm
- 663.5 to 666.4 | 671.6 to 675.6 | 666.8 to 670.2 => 0.011 nm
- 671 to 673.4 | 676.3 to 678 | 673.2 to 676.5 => 0.051 nm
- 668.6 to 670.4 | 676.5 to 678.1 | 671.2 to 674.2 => 0.115 nm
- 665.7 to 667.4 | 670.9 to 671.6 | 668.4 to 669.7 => 0.086 nm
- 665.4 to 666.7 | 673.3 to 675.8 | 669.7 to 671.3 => -0.046 nm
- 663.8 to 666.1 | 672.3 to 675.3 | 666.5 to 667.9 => -0.066 nm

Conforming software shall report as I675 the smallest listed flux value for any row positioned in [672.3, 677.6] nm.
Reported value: 35.7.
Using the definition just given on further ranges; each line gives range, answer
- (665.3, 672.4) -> 36.7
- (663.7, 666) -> 41.7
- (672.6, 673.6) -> 37.6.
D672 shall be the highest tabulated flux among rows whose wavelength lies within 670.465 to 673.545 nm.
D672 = 45.8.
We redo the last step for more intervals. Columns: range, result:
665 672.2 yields 49.8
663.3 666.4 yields 51.2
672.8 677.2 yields 44.3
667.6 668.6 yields 49.2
